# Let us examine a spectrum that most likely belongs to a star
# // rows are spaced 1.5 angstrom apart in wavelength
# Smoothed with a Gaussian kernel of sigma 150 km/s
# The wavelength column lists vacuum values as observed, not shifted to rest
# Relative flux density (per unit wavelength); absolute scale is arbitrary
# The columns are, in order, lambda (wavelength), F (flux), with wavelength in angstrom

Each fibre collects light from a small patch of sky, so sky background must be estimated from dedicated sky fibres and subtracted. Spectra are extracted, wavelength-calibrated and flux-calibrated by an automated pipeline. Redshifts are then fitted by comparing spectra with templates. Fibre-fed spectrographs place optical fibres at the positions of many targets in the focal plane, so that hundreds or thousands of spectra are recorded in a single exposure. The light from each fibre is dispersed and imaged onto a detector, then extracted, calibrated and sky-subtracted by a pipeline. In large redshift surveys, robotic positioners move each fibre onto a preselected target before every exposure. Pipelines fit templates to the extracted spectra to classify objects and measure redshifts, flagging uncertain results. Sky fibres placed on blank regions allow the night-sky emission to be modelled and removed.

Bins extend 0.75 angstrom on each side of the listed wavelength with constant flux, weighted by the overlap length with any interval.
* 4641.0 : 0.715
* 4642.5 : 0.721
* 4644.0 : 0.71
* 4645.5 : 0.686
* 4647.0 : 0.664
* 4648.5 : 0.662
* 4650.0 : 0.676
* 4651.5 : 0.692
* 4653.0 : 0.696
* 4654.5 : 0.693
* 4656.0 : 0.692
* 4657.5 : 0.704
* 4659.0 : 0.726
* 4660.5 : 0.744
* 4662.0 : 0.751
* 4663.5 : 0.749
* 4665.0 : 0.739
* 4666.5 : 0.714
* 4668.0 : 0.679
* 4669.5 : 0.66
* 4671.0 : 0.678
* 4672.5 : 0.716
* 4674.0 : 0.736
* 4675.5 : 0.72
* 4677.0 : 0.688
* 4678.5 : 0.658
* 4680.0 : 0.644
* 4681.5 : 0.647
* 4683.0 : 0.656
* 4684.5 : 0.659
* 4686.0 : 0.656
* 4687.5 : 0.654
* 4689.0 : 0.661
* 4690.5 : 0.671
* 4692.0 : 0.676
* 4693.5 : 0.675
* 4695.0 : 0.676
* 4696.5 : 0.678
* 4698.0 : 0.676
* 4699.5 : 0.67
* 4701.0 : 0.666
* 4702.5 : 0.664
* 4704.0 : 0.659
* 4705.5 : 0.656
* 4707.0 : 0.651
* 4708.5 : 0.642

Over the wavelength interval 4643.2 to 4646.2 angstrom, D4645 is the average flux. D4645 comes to 0.699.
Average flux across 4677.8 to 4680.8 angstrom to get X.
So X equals 0.651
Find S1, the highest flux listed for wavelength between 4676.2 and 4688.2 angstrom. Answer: 0.688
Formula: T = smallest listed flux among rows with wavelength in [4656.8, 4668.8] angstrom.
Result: 0.679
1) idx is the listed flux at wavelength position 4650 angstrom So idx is 0.676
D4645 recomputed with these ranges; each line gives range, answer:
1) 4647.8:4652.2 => 0.677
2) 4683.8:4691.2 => 0.66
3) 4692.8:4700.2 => 0.675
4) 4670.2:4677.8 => 0.707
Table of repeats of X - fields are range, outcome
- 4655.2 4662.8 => 0.723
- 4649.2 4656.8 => 0.69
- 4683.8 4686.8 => 0.657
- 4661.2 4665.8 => 0.746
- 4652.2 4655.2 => 0.694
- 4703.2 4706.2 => 0.658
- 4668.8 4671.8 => 0.67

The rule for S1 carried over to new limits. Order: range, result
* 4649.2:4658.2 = 0.704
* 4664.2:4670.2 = 0.739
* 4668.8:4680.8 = 0.736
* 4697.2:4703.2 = 0.676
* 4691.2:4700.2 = 0.678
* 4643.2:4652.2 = 0.71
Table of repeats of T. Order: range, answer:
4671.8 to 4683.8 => 0.644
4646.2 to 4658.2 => 0.662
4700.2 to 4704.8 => 0.659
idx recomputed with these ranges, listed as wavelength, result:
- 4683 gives 0.656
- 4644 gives 0.71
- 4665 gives 0.739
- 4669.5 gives 0.66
